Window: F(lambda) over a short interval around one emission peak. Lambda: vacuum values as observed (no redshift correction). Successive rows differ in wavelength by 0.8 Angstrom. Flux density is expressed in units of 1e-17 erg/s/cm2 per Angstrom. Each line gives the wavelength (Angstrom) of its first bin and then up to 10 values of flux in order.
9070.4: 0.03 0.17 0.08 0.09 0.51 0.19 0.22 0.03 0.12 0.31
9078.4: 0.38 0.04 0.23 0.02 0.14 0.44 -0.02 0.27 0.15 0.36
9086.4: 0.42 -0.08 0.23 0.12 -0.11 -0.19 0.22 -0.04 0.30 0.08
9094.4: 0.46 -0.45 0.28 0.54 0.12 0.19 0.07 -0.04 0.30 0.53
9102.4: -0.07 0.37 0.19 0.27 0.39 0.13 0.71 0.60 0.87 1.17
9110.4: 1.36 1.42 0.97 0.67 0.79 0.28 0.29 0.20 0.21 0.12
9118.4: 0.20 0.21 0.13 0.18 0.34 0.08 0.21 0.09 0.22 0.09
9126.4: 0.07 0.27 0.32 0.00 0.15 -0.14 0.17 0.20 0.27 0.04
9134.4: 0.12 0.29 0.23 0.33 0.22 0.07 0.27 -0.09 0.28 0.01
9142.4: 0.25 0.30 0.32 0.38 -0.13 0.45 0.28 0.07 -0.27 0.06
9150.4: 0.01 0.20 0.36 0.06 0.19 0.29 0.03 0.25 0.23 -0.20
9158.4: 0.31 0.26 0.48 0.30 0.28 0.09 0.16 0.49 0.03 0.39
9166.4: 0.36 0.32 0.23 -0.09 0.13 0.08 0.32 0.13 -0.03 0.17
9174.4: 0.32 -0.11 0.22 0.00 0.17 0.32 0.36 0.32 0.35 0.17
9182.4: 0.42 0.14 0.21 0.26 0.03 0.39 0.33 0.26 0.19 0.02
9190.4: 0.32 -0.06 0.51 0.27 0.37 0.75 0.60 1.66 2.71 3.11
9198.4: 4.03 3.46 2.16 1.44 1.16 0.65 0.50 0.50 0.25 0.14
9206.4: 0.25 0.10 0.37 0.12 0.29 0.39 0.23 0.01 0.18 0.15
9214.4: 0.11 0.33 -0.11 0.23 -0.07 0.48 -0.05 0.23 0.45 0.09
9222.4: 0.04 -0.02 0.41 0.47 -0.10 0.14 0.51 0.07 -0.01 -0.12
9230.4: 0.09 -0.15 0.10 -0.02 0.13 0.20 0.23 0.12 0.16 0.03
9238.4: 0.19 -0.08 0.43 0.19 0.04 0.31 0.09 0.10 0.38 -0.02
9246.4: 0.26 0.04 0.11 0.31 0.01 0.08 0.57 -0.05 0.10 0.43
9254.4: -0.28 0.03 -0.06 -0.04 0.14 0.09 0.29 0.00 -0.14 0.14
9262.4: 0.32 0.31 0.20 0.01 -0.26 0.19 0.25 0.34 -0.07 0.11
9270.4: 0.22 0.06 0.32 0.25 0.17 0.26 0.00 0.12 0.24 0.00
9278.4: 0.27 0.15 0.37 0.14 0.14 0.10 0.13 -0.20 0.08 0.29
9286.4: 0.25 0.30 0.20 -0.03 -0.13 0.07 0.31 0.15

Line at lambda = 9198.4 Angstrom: [O III] 5007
